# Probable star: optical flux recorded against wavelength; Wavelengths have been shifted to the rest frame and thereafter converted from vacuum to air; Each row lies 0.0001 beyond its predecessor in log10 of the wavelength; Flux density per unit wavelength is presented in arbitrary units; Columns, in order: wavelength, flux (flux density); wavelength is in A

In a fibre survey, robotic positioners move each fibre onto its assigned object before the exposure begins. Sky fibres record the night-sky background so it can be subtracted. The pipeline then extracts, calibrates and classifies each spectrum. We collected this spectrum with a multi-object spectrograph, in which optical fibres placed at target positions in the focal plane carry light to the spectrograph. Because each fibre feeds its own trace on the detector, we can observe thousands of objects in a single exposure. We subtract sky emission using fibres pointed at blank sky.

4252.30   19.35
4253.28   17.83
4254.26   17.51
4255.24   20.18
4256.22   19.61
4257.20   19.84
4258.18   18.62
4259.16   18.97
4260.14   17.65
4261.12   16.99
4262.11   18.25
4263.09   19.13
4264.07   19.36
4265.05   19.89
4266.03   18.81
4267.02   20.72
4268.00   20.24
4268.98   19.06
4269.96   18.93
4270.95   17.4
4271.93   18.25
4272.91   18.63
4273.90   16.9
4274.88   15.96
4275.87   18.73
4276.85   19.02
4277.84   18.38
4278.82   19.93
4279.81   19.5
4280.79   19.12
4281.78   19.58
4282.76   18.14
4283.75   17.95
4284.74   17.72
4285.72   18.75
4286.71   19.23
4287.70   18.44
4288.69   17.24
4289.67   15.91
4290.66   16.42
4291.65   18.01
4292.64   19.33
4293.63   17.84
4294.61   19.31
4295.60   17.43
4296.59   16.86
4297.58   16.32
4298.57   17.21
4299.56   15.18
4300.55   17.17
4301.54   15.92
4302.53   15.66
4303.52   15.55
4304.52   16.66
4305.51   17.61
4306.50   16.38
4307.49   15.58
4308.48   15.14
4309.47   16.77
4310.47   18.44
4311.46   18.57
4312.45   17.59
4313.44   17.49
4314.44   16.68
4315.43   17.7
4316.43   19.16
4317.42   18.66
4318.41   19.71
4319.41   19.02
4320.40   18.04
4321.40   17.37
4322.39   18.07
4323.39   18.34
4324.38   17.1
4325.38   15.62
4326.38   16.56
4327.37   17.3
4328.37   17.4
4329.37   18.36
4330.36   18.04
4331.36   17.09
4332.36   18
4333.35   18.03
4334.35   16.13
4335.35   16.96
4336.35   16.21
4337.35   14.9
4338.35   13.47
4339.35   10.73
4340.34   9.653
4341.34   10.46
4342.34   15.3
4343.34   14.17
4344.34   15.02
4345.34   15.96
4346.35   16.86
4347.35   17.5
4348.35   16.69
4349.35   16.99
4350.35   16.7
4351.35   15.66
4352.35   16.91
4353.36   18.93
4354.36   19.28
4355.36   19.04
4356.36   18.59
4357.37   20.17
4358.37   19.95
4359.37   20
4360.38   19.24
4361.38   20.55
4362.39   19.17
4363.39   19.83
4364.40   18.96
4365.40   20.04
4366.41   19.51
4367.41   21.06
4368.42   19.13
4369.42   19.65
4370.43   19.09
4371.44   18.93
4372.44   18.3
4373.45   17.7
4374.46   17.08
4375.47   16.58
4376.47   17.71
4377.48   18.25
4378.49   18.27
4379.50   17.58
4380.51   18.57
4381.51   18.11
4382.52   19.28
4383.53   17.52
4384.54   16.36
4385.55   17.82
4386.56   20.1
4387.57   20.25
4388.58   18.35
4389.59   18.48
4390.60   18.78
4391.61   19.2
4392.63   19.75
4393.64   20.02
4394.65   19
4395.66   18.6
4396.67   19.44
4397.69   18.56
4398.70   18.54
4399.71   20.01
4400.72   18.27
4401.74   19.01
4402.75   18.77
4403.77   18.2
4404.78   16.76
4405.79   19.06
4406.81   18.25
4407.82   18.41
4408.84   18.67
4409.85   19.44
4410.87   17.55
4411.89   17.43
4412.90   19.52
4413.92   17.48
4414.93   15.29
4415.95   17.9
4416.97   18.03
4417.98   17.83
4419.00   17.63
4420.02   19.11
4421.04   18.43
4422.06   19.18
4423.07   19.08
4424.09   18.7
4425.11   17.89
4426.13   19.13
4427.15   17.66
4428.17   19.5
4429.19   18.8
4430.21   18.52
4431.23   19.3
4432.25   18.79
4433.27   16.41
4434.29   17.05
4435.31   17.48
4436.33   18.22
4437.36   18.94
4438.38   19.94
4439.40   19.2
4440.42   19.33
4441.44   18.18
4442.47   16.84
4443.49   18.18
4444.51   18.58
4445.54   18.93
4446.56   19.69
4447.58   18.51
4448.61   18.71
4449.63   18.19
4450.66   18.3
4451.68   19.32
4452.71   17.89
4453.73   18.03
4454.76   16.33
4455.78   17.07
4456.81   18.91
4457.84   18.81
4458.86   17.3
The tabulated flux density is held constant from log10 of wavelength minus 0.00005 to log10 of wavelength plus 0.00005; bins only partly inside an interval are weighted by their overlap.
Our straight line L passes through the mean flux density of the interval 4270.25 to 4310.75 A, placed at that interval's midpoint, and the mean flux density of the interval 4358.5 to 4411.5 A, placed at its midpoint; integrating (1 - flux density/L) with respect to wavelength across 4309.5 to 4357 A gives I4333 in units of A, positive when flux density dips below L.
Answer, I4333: 3.3 A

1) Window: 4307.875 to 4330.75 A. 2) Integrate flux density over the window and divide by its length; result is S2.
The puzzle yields 17.7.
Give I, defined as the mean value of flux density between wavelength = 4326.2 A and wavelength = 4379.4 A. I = 17.4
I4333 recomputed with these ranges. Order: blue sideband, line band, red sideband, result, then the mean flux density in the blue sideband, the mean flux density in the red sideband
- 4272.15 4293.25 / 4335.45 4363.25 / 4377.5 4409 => 2.75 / 18.2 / 18.6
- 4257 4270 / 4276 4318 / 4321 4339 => 0.77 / 19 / 16.9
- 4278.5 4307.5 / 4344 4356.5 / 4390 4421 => 0.55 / 17.5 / 18.5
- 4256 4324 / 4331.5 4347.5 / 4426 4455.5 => 2.80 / 18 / 18.4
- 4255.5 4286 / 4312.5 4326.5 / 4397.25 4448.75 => 0.58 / 18.7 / 18.4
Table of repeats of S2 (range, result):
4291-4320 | 17.3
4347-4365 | 18.6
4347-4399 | 18.7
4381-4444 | 18.5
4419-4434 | 18.5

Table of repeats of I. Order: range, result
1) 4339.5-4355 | 15.7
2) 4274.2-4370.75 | 17.5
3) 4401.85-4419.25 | 18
